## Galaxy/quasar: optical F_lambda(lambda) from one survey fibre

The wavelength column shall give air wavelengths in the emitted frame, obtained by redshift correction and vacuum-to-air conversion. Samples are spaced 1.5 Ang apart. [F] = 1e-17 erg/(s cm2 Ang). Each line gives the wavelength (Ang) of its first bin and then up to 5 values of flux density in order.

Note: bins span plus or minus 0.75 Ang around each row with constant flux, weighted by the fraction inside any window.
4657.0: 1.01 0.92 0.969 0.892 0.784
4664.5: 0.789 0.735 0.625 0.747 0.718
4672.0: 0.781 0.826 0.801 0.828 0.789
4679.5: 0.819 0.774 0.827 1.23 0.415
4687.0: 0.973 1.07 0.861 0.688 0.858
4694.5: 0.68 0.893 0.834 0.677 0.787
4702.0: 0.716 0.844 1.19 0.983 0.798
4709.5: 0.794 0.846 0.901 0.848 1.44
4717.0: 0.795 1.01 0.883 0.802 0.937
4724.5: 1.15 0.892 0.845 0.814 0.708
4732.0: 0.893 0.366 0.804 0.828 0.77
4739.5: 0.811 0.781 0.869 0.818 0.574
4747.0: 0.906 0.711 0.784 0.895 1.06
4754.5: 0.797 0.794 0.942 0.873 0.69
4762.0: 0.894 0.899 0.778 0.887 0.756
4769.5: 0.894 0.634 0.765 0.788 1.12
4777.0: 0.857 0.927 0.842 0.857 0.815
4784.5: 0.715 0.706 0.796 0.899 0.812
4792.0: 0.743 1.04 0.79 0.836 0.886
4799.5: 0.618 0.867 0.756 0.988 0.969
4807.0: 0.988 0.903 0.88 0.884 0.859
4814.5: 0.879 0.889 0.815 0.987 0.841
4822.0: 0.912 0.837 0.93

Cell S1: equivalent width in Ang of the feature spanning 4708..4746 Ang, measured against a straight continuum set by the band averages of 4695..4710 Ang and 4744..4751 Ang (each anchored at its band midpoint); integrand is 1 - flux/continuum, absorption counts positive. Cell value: -2.3 Ang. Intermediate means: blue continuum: 0.85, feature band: 0.848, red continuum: 0.757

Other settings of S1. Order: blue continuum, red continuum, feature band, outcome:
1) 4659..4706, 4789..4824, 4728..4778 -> 2.20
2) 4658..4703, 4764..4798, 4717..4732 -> -1.27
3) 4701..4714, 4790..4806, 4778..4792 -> 0.61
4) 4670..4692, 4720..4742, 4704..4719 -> -2.48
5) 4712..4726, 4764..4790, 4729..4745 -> 2.79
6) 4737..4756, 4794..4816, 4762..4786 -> 0.16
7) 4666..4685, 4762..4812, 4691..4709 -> -0.35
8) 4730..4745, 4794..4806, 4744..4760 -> -1.02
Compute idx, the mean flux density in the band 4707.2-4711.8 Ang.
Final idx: 0.815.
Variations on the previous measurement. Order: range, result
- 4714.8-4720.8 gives 1.03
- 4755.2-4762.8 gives 0.839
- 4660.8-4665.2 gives 0.821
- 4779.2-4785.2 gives 0.809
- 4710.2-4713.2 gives 0.872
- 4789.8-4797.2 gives 0.844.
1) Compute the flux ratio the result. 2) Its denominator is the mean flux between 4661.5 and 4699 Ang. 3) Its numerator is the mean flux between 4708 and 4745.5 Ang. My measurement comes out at 1.06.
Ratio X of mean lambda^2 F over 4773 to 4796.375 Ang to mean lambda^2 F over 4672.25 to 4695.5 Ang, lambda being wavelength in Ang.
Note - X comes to 1.06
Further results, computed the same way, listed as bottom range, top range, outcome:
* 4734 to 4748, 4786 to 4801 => 1.07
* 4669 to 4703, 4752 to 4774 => 1.06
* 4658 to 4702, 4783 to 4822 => 1.11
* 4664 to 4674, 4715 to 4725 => 1.36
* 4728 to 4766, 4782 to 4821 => 1.09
